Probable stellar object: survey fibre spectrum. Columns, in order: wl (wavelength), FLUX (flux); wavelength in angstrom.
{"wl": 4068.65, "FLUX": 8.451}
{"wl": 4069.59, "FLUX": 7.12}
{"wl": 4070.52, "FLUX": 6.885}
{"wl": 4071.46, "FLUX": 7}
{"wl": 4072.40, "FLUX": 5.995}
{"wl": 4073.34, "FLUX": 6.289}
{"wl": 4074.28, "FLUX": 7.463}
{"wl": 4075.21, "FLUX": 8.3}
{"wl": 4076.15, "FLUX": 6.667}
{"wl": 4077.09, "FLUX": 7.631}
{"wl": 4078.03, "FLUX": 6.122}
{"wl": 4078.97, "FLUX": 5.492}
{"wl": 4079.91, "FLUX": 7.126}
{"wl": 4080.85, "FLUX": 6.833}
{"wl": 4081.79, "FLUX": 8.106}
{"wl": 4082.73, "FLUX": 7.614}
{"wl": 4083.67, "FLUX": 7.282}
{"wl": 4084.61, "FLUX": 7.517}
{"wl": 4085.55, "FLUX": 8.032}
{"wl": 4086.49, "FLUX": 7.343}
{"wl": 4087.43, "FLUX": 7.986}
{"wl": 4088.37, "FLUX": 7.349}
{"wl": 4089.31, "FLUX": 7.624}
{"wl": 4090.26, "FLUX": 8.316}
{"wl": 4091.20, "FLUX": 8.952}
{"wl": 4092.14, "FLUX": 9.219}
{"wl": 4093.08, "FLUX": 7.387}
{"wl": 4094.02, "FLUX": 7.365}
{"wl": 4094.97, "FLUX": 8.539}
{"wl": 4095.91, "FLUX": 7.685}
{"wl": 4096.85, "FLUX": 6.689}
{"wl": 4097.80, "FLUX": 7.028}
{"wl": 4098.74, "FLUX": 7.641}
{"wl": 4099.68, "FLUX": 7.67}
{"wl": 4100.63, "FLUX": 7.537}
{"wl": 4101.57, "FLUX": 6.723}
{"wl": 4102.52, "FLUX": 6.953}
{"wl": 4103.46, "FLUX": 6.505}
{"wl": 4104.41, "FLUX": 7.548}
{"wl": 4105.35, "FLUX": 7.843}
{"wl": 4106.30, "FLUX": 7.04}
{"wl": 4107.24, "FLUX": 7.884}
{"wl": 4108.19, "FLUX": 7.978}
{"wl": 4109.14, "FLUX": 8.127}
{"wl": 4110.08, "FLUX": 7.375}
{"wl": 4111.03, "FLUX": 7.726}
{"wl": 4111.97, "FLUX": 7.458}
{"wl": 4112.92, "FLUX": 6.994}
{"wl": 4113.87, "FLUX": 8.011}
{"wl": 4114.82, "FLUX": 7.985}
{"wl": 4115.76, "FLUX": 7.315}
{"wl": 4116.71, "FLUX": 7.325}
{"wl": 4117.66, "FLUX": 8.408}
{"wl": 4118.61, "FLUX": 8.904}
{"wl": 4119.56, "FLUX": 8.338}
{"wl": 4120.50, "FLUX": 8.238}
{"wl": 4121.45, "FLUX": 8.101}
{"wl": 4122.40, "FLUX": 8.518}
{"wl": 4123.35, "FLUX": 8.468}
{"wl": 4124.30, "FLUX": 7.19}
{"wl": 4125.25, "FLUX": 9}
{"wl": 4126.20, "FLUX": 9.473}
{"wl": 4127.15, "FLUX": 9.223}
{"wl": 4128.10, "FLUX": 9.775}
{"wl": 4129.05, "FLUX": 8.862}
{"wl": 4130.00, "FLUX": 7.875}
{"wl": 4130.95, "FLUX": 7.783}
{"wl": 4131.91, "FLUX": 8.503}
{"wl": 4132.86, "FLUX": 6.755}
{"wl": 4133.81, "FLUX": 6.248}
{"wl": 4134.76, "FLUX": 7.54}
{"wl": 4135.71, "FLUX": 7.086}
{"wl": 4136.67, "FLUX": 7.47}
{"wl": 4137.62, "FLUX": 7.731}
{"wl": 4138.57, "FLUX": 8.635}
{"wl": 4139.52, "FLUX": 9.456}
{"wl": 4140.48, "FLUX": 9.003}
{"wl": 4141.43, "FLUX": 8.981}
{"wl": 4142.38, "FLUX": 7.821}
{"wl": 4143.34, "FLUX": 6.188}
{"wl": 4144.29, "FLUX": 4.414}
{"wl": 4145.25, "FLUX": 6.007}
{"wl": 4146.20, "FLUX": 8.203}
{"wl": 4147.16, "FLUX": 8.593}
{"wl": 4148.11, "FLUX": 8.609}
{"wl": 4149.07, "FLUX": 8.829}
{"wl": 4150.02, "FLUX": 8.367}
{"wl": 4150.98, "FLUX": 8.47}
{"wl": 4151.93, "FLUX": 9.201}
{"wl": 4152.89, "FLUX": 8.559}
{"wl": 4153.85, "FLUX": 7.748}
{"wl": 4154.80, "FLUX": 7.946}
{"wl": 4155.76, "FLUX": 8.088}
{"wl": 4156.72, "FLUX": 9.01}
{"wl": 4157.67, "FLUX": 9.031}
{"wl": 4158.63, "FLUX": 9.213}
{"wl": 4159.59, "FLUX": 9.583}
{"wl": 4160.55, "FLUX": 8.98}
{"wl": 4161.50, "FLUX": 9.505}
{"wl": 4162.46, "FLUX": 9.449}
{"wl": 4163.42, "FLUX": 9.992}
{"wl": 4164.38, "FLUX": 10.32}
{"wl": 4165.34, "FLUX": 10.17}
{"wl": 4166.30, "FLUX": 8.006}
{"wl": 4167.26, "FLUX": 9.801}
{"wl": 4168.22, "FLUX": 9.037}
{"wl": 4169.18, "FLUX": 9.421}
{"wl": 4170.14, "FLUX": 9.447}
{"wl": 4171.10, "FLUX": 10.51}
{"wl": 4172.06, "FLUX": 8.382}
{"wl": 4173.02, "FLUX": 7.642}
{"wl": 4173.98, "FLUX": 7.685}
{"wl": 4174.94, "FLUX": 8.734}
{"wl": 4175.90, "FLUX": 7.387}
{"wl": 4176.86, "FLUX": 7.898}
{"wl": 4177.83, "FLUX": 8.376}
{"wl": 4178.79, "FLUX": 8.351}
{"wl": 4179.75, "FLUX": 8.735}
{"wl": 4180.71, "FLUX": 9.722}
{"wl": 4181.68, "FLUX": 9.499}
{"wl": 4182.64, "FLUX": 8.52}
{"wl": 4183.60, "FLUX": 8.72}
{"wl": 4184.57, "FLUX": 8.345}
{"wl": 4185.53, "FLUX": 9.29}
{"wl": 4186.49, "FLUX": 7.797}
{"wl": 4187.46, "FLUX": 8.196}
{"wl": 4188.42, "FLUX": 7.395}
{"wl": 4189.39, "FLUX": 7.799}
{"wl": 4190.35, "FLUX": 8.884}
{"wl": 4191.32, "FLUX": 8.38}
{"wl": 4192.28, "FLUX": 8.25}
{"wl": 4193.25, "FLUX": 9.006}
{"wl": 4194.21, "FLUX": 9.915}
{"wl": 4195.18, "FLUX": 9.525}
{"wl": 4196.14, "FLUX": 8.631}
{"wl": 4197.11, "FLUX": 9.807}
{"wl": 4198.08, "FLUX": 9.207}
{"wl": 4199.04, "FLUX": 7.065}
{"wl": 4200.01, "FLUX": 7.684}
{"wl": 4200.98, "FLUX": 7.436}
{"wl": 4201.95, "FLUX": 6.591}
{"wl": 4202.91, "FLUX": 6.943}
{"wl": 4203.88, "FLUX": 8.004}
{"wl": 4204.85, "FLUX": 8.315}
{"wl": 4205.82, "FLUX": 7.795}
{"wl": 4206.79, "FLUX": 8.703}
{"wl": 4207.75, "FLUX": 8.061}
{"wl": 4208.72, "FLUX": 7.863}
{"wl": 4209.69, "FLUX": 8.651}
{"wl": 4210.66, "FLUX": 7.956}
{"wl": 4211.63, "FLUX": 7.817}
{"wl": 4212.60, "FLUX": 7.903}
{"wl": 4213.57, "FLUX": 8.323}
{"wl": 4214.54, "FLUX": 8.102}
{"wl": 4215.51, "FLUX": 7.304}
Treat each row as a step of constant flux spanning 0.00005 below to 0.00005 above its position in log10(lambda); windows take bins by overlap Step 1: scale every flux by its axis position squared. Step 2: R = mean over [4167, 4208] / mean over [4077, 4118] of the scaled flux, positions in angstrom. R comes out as 1.18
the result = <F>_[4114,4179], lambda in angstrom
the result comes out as 8.4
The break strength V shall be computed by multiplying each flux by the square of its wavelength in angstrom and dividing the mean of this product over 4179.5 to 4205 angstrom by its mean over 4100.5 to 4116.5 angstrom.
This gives 1.17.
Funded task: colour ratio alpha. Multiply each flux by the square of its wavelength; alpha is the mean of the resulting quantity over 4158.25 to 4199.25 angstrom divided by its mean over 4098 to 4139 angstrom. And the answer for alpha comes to 1.16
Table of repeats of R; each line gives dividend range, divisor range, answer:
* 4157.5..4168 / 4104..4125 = 1.23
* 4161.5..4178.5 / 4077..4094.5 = 1.24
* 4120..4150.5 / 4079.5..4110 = 1.08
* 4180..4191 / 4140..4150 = 1.13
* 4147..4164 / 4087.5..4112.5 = 1.19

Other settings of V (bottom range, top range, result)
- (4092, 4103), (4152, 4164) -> 1.23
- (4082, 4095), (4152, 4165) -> 1.19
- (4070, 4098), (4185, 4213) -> 1.18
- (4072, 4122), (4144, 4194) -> 1.18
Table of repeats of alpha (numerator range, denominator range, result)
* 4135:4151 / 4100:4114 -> 1.07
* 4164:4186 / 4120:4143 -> 1.10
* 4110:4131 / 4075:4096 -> 1.10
